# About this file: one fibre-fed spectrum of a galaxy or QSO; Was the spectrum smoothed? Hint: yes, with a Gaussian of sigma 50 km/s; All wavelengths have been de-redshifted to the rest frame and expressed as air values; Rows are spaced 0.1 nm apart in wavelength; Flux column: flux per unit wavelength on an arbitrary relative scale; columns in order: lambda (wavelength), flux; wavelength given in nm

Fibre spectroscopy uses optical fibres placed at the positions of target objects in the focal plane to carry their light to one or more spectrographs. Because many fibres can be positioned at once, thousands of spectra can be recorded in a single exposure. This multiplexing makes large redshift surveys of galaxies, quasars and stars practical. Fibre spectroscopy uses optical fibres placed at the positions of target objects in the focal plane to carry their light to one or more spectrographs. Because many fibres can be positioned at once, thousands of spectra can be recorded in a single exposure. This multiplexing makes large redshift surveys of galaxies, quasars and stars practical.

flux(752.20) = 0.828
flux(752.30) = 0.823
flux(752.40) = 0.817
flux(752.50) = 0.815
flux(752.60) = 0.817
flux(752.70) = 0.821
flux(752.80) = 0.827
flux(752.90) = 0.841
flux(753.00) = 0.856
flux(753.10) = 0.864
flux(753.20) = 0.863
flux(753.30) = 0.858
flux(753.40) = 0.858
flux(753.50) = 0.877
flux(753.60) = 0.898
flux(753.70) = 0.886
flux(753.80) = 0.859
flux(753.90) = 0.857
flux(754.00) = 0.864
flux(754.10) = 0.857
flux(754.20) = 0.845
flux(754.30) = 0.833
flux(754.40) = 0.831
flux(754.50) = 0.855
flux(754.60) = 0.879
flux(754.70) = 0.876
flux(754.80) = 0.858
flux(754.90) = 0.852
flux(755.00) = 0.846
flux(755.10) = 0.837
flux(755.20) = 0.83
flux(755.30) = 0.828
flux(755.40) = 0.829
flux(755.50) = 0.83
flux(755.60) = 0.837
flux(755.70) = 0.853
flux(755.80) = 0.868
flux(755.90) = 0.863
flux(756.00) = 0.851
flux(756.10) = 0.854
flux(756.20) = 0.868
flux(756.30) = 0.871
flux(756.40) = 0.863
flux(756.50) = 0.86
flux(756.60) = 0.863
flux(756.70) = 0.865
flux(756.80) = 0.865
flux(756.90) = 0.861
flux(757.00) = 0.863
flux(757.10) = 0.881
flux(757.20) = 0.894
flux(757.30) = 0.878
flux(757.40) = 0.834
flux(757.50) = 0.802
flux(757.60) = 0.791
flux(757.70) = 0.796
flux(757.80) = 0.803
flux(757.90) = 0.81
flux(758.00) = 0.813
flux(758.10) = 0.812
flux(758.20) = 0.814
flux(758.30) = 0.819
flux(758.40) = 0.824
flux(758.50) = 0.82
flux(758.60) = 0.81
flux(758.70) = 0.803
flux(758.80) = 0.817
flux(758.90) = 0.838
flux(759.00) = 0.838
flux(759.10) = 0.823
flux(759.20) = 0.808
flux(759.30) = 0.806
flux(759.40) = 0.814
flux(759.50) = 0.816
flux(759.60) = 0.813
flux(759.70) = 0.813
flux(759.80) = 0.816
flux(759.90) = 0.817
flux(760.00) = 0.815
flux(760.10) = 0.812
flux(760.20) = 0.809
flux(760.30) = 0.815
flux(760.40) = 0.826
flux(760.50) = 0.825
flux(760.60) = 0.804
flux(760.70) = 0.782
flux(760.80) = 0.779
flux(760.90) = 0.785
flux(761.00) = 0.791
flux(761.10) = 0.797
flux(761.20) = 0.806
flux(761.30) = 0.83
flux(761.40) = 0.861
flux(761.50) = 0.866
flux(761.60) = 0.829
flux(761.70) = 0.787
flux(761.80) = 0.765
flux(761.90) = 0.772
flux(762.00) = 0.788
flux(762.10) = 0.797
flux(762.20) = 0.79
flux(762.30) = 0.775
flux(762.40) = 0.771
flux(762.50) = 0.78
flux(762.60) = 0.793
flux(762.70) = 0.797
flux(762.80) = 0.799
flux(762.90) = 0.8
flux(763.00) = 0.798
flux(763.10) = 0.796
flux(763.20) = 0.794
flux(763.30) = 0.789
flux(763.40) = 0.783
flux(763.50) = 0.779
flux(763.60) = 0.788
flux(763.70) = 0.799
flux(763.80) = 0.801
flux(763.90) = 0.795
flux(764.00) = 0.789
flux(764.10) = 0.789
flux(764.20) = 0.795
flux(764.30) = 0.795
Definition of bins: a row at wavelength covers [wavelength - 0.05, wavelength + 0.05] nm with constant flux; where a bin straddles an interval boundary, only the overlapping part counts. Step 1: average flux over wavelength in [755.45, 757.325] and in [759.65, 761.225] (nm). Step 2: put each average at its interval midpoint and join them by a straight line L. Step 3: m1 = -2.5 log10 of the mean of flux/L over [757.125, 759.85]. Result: 0.02 mag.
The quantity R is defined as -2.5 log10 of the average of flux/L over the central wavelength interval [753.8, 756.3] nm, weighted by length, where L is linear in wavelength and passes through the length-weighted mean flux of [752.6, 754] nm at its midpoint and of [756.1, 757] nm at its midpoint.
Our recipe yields 0.01 mag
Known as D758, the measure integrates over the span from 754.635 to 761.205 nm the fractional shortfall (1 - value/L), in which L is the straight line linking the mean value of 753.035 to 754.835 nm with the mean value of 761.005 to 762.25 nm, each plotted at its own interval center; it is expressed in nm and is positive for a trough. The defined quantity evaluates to 0.03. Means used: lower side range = 0.862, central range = 0.83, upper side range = 0.807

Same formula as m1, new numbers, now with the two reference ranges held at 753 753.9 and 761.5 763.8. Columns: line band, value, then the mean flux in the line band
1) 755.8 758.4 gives -0.007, 0.844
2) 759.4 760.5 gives -0.002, 0.816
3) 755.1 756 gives 0.011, 0.842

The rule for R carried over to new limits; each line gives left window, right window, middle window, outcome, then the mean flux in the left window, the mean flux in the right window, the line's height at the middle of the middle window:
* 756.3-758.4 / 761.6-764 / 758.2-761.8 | 0.00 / 0.84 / 0.789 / 0.815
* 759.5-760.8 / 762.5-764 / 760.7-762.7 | 0.01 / 0.811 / 0.793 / 0.802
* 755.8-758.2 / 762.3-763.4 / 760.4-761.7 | -0.01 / 0.846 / 0.791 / 0.808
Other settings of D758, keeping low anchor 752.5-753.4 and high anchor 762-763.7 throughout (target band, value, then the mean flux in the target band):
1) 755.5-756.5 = -0.04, 0.857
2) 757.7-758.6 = 0.00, 0.813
